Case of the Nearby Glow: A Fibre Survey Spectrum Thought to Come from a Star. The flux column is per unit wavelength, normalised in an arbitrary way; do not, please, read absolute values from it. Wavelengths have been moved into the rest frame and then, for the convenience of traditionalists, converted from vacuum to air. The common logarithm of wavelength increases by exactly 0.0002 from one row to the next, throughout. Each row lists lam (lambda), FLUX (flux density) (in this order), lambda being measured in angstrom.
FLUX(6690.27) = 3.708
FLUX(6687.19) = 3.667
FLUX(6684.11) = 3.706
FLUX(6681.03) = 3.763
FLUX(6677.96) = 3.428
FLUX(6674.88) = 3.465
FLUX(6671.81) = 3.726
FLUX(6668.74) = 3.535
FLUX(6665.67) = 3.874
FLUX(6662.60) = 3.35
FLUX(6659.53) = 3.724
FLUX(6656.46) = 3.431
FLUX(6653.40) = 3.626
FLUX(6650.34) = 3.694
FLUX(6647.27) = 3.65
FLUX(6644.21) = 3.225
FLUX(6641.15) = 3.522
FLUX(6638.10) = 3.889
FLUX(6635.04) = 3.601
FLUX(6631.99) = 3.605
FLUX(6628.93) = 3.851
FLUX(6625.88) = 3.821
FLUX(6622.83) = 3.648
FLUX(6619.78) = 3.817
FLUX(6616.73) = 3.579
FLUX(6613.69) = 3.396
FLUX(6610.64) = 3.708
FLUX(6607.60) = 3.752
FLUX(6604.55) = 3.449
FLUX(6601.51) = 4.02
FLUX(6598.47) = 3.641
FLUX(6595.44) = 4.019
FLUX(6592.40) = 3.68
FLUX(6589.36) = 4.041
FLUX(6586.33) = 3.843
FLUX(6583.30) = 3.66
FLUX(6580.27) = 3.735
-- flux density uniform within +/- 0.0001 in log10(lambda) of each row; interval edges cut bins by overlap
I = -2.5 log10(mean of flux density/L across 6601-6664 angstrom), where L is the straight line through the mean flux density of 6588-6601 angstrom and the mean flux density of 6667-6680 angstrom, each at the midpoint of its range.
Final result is 0.02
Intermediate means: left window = 3.86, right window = 3.55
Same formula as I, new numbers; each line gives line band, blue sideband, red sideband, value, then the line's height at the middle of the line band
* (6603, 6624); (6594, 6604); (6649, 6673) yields 0.05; 3.8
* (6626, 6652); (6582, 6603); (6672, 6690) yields 0.03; 3.73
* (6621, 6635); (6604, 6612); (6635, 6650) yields -0.03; 3.61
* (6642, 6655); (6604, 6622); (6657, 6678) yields 0.02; 3.6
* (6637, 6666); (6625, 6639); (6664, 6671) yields 0.04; 3.72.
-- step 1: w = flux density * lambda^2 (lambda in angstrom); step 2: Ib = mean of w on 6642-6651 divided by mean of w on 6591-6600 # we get 0.9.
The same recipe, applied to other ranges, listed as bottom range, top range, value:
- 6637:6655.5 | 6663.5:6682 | 1.02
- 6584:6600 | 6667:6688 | 0.97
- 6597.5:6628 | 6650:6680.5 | 0.99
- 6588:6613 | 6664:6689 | 0.99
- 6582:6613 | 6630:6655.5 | 0.97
